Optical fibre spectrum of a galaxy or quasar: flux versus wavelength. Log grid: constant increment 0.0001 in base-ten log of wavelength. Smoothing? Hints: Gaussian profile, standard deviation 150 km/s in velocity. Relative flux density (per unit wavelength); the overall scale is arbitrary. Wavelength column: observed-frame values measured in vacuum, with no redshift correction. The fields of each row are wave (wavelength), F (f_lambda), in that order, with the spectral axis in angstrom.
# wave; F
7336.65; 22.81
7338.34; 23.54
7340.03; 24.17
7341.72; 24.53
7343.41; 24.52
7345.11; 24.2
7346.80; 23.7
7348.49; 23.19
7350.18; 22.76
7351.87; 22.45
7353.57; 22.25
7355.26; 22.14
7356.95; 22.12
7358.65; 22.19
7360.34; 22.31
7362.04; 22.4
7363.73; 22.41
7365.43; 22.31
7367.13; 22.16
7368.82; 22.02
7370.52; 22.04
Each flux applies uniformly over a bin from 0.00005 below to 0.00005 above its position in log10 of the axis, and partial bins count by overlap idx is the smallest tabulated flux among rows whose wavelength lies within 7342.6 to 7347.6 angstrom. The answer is 23.7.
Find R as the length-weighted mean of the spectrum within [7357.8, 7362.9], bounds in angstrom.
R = 22.3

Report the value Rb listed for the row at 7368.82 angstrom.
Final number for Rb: 22.02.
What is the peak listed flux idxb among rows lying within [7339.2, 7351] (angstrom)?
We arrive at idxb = 24.53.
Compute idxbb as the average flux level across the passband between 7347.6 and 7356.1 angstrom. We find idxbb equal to 22.6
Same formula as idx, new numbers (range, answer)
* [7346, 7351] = 22.76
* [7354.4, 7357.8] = 22.12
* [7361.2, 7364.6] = 22.4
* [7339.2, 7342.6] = 24.17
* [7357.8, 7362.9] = 22.19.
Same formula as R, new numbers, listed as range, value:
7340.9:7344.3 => 24.5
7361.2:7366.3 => 22.4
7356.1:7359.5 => 22.2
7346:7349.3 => 23.5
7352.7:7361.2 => 22.2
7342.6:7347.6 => 24.1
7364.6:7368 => 22.3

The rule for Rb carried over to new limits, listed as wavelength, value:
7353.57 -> 22.25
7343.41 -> 24.52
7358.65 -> 22.19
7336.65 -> 22.81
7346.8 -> 23.7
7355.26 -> 22.14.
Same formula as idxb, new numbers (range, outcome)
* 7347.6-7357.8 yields 23.19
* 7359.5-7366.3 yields 22.41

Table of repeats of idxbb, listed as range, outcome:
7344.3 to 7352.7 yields 23.3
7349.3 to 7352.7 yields 22.6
